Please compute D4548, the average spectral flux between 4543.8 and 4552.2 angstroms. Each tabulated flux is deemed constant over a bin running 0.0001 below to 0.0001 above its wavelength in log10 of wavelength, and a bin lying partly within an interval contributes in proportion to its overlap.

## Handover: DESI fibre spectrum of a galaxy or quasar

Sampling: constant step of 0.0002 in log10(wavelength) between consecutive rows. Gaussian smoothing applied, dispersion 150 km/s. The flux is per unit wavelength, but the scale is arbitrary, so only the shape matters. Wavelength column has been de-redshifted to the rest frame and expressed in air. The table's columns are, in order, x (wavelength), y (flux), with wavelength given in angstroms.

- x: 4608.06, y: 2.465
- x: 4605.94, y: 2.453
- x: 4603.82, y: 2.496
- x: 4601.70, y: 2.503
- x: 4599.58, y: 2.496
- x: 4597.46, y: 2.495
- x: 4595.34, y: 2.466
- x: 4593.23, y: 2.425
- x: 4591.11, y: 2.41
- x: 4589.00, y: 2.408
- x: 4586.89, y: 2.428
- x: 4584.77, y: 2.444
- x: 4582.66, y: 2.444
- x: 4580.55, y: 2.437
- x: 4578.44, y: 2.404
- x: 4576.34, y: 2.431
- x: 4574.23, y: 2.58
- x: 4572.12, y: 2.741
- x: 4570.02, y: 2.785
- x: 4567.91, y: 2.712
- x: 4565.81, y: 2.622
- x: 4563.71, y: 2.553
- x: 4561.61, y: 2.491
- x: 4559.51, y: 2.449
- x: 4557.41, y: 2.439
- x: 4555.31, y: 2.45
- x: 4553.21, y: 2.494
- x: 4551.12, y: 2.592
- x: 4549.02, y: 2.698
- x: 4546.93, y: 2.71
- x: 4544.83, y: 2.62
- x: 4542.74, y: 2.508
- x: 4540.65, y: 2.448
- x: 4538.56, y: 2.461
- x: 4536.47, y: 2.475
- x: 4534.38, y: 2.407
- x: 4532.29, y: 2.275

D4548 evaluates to 2.65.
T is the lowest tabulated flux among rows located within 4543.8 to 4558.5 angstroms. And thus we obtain 2.439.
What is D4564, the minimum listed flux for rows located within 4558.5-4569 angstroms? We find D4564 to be 2.449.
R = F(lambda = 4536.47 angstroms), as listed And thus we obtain 2.475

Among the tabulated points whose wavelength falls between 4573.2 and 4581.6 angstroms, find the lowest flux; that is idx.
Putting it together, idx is 2.404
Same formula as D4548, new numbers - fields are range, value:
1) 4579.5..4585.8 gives 2.44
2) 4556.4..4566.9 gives 2.51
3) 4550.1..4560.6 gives 2.48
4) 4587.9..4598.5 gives 2.44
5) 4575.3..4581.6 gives 2.43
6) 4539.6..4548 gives 2.57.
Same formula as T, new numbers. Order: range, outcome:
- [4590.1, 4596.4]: 2.41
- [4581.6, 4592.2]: 2.408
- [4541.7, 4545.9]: 2.508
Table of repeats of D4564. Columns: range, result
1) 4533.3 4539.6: 2.407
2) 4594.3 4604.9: 2.466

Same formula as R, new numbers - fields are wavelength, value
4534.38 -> 2.407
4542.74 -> 2.508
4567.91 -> 2.712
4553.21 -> 2.494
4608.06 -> 2.465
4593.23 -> 2.425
